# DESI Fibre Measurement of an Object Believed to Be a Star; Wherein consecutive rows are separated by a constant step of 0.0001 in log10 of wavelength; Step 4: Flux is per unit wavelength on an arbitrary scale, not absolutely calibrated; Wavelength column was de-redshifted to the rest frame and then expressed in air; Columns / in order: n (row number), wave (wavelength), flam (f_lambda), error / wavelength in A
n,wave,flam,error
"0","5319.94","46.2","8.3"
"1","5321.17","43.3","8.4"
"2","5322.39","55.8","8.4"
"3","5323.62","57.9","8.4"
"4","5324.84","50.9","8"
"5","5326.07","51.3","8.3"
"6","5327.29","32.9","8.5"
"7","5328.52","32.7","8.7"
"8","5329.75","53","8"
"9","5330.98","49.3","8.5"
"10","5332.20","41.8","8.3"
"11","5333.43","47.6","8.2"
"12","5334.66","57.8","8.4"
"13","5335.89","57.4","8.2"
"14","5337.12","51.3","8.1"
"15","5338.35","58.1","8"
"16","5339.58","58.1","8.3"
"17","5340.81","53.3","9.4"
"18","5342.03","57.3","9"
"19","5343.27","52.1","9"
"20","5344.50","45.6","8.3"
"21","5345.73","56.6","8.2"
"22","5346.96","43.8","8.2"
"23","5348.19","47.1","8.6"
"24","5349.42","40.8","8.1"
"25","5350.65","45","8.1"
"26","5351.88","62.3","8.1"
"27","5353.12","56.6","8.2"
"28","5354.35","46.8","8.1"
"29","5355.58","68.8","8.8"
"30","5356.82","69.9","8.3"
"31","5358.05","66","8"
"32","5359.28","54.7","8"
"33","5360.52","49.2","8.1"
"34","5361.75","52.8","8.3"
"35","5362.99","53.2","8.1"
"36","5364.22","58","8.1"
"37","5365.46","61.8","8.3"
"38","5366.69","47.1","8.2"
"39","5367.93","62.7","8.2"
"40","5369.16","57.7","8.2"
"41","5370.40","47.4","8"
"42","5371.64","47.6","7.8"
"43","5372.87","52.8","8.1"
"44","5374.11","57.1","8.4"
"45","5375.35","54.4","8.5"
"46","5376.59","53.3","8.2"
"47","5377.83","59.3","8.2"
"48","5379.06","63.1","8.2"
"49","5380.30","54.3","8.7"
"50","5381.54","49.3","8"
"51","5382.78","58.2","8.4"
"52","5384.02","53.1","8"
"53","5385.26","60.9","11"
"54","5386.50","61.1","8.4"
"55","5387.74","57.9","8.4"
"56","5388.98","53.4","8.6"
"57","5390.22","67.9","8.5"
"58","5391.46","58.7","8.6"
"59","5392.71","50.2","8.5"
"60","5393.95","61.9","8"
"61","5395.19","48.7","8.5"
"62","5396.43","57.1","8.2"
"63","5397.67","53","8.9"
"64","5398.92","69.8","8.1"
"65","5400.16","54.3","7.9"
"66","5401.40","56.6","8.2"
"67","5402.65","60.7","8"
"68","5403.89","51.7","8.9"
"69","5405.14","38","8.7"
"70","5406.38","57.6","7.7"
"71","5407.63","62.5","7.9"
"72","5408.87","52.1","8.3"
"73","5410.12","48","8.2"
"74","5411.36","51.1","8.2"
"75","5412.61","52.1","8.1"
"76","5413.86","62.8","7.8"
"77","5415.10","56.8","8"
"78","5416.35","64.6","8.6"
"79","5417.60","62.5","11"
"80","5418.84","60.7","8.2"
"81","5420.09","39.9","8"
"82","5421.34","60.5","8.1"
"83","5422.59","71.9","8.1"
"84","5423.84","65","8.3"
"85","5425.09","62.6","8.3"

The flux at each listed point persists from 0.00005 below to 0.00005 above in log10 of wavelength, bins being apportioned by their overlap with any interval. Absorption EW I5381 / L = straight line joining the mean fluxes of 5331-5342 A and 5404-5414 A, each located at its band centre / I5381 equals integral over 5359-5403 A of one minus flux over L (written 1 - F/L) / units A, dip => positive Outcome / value -2.78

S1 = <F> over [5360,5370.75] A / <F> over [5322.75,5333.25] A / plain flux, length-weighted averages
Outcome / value 1.2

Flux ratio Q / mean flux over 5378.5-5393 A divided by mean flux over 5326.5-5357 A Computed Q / 1.1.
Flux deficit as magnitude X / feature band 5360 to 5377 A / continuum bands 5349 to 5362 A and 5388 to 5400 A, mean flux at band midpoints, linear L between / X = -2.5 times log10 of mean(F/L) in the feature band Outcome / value 0.05 mag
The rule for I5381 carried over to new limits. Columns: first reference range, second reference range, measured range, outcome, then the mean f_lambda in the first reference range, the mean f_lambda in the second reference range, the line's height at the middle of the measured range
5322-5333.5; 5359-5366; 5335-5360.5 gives -1.45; 47.1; 54.8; 51.6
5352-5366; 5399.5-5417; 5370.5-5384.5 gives 0.59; 58.1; 55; 56.9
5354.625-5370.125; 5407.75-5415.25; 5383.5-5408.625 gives -0.57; 58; 54.3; 55.4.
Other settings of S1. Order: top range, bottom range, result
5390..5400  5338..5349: 1.11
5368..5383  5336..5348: 1.04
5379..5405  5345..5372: 1.04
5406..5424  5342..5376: 1.07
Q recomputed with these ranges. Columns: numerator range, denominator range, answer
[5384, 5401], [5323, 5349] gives 1.15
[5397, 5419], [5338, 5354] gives 1.09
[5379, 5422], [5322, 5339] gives 1.13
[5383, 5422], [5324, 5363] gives 1.08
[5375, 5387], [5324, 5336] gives 1.20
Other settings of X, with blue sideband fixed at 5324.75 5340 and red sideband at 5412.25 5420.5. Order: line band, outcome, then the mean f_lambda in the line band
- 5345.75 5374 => -0.047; 54.3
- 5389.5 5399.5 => -0.054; 58.3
